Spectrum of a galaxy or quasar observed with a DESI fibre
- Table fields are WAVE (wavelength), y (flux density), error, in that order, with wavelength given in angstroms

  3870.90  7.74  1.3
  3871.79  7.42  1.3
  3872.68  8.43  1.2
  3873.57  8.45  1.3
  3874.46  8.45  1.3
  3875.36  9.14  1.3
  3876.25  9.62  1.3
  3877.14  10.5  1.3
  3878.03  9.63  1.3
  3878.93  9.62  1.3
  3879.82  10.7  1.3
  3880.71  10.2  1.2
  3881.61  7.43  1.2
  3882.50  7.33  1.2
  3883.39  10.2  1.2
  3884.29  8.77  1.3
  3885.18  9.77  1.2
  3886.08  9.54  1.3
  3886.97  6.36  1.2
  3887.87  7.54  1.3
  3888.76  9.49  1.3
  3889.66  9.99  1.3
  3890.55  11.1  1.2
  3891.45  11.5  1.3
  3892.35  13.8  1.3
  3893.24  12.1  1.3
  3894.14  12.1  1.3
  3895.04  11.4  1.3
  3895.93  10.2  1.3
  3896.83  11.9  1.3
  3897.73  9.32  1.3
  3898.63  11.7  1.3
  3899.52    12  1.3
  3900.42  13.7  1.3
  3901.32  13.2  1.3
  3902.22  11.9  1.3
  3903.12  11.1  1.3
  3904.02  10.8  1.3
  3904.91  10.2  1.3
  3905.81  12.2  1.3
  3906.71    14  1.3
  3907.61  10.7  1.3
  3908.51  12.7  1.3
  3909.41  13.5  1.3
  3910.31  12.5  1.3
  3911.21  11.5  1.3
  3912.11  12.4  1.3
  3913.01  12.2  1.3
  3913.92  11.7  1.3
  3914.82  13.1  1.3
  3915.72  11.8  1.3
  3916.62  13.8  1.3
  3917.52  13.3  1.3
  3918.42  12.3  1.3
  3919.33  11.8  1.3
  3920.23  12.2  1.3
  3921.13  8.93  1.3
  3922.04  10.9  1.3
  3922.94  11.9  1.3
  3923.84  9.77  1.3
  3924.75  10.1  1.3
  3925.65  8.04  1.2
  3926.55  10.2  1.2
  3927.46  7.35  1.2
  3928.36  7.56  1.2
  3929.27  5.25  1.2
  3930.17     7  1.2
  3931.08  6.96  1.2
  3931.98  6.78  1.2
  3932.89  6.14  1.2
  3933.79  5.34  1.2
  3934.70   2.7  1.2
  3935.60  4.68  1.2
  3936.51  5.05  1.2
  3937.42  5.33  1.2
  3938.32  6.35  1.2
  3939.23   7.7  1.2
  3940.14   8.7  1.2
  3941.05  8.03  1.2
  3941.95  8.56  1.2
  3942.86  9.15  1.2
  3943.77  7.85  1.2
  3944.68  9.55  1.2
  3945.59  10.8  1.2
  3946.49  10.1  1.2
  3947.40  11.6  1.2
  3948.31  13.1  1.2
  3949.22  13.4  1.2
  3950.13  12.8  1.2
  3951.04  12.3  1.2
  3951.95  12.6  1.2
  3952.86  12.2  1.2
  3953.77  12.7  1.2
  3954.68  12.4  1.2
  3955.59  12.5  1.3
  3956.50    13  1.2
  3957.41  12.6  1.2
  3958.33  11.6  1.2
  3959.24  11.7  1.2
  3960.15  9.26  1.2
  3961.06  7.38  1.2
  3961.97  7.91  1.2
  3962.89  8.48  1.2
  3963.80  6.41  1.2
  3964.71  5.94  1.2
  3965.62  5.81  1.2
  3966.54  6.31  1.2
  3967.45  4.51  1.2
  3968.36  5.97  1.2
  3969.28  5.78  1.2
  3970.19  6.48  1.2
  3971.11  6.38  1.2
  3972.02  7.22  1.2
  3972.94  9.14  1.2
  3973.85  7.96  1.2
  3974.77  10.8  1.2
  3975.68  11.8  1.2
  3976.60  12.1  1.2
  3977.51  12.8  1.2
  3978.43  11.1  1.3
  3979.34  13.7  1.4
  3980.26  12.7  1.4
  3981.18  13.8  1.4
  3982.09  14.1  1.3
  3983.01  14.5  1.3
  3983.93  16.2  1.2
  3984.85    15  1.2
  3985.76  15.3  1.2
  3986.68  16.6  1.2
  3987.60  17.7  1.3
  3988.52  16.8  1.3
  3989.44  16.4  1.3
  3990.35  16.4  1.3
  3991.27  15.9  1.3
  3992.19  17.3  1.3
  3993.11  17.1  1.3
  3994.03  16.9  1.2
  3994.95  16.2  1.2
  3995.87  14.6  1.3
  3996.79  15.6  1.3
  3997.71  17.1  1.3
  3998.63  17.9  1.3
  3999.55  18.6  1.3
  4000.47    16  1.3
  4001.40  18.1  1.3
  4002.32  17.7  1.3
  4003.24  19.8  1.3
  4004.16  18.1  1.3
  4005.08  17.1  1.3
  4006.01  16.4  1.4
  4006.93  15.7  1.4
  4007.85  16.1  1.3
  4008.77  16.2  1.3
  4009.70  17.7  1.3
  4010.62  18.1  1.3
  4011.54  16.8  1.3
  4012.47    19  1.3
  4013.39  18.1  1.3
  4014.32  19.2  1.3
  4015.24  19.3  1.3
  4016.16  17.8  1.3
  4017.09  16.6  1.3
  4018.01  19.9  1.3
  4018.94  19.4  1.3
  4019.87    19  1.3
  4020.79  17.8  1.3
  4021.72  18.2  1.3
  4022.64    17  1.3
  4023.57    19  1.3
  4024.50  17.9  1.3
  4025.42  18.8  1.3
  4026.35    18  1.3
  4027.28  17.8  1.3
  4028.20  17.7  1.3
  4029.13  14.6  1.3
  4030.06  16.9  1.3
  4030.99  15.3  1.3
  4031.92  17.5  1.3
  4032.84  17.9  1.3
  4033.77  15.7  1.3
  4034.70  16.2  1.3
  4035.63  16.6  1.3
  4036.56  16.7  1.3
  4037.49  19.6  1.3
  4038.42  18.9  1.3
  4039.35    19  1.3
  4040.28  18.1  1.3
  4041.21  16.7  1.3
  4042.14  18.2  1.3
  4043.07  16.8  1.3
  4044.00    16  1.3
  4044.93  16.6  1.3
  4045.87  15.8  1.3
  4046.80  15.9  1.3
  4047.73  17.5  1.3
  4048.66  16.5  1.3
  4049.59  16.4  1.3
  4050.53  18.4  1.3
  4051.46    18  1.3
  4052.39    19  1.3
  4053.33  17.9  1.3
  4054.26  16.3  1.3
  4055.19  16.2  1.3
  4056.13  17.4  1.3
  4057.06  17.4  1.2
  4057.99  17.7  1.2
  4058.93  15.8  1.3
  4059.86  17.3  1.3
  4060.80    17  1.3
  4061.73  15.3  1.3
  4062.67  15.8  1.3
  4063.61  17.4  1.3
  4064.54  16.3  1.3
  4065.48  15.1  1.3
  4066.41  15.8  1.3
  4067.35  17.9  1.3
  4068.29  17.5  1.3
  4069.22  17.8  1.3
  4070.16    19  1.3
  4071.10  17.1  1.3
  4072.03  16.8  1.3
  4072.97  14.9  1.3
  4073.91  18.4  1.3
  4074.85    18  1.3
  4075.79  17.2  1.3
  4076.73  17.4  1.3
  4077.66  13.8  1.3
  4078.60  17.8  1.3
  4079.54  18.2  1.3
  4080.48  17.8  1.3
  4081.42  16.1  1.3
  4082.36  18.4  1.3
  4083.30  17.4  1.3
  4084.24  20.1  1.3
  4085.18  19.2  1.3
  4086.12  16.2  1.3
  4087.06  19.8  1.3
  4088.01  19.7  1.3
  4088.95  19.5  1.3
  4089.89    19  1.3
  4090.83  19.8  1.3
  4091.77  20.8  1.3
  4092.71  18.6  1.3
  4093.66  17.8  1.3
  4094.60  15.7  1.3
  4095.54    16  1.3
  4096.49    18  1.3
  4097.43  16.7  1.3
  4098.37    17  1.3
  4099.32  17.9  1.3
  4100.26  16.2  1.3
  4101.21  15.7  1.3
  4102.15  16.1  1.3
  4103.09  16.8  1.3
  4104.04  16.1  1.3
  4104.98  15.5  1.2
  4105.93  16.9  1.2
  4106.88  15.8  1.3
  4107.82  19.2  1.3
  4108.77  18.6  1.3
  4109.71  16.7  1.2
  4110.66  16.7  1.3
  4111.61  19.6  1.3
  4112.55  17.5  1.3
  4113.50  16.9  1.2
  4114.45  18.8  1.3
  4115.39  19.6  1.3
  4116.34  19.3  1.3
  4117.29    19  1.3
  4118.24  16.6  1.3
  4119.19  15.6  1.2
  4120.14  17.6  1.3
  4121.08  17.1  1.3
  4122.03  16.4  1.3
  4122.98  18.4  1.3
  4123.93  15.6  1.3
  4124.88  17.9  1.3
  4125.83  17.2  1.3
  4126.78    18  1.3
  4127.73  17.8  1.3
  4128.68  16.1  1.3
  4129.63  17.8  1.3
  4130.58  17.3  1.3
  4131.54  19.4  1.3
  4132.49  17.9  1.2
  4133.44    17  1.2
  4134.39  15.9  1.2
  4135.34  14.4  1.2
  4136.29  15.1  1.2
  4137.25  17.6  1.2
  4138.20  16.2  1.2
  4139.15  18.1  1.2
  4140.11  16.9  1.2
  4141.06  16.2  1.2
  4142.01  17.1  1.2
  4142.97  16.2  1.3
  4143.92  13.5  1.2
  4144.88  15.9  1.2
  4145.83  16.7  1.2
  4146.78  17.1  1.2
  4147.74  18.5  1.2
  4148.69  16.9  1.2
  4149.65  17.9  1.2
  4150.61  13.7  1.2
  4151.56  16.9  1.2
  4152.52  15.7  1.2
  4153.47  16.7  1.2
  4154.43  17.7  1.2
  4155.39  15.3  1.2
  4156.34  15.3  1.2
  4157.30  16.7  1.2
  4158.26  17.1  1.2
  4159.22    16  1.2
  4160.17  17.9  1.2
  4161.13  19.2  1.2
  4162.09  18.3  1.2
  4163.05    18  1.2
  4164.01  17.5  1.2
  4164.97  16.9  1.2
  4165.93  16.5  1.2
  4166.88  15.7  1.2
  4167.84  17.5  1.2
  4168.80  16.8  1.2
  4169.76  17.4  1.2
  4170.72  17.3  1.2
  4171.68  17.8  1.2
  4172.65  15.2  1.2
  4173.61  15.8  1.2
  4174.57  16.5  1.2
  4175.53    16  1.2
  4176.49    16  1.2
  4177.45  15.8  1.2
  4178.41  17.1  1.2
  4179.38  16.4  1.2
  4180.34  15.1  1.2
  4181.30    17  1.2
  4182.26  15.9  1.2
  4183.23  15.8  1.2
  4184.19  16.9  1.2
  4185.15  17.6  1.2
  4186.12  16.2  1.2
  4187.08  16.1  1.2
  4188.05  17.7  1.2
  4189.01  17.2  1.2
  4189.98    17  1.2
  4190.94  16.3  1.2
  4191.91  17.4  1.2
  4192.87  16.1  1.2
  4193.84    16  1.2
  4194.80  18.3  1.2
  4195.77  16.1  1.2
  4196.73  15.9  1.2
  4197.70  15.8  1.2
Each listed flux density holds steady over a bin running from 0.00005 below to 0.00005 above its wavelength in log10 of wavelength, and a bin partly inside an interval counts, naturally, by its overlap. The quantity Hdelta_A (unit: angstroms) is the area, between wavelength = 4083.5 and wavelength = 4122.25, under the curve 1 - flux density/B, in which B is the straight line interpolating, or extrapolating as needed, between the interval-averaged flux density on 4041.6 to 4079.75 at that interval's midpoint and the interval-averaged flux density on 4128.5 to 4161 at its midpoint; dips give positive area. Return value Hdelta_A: -2.1 angstroms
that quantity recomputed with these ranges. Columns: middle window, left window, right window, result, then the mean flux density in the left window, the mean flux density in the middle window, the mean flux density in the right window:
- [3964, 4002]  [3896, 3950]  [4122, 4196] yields -3.5 angstroms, 10.1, 12.9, 16.8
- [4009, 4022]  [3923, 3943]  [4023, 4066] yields -3.4 angstroms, 7.19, 18.3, 17.1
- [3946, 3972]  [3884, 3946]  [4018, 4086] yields 5.5 angstroms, 9.96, 9.64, 17.3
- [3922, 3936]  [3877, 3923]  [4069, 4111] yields 5.4 angstroms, 11.1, 7.46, 17.5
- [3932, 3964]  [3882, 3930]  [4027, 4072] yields 8.4 angstroms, 10.9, 9.42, 17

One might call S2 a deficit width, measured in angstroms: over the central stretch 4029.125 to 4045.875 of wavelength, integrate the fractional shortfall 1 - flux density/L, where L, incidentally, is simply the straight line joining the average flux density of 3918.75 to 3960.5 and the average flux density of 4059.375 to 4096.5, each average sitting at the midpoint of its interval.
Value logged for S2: -2.1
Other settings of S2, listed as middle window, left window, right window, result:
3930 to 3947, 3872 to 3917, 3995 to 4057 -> 7.6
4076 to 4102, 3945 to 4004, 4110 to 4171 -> -3.5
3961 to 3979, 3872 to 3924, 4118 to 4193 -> 6.4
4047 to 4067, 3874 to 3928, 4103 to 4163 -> -2.5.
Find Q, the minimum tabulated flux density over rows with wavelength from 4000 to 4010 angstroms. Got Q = 15.7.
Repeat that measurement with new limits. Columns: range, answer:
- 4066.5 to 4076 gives 14.9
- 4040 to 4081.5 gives 13.8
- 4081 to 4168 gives 13.5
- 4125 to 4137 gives 14.4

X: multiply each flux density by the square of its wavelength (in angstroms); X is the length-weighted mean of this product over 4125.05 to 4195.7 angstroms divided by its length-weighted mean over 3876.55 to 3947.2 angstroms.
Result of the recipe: 1.9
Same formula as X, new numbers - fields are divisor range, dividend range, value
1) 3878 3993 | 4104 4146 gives 1.78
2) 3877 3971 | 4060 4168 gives 1.92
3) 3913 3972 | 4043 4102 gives 2.01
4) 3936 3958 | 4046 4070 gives 1.73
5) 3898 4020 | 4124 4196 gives 1.51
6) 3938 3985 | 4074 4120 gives 1.85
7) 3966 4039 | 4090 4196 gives 1.17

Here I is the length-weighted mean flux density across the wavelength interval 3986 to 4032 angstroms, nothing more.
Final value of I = 17.4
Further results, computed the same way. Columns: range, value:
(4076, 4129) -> 17.6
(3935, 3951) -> 9.01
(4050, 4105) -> 17.4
